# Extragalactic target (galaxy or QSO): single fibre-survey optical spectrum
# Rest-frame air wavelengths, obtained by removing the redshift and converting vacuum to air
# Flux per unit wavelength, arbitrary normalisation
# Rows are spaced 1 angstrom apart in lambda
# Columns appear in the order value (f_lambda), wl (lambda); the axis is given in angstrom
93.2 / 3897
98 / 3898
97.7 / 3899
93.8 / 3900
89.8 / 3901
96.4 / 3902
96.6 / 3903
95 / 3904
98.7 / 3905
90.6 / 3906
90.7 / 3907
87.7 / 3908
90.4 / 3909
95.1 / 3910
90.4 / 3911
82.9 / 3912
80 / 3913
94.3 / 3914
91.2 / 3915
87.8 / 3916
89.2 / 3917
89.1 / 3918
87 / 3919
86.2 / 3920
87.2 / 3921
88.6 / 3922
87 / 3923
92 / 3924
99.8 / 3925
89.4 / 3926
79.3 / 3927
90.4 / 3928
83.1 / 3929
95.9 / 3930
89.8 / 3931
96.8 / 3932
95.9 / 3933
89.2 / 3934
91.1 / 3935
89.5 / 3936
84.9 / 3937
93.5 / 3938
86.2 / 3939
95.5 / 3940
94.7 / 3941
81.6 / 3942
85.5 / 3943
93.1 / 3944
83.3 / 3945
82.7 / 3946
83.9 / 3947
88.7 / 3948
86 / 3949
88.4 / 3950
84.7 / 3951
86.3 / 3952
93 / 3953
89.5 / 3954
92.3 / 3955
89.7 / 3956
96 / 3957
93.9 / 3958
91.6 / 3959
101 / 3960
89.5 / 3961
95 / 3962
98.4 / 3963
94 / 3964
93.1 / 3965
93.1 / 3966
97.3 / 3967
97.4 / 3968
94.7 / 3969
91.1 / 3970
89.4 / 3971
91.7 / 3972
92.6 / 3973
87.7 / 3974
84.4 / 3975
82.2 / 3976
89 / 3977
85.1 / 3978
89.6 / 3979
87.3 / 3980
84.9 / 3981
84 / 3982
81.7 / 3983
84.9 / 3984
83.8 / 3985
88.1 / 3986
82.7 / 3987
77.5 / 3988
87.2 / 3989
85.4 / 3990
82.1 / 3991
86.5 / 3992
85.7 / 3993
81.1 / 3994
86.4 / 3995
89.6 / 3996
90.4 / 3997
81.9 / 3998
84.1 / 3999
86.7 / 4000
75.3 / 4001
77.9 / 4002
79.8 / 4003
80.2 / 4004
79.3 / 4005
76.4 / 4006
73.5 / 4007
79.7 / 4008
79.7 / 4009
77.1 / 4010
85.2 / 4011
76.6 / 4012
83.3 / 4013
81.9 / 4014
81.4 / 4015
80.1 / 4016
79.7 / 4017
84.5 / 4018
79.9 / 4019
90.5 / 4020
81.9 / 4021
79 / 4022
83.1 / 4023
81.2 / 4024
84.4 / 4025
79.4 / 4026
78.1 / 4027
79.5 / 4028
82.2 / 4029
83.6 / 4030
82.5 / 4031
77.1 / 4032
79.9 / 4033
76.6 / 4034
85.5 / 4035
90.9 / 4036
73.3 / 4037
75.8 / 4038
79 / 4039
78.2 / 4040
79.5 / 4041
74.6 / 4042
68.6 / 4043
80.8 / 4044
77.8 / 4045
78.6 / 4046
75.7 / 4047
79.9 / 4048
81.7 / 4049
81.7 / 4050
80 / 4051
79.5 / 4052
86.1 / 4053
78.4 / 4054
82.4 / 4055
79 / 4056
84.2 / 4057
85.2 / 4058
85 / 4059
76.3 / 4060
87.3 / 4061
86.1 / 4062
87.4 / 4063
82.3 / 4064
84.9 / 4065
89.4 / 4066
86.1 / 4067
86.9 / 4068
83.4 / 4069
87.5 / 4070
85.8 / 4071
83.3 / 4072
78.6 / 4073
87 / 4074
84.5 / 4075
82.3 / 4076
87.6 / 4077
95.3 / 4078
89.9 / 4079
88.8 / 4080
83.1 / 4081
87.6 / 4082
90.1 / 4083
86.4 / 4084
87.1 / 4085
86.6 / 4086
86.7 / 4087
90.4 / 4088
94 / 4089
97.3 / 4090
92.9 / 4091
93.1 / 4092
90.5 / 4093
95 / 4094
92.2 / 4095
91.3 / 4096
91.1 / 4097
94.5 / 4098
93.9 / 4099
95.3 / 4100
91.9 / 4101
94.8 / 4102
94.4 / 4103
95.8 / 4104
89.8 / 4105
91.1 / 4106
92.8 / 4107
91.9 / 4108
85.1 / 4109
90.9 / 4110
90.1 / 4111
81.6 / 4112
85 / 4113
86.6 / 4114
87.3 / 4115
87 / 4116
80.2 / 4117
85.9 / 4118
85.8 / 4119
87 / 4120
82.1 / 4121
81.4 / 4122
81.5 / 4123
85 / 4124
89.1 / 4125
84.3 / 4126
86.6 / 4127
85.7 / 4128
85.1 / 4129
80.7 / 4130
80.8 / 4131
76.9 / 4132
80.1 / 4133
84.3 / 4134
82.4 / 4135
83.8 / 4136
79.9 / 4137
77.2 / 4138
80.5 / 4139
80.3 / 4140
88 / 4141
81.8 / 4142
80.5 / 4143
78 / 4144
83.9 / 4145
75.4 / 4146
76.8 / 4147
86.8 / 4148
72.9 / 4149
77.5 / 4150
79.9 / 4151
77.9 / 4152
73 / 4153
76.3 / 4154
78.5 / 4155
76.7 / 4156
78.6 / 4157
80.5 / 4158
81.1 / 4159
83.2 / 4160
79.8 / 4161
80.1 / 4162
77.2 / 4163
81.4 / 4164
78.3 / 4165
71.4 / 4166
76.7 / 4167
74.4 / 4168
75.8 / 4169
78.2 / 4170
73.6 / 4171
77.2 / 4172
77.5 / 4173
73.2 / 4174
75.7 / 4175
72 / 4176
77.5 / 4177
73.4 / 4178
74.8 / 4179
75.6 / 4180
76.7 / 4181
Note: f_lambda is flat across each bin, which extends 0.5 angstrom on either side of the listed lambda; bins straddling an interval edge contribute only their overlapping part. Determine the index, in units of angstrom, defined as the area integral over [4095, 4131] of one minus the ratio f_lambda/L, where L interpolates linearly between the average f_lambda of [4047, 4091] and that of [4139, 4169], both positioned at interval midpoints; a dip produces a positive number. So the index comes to -2.6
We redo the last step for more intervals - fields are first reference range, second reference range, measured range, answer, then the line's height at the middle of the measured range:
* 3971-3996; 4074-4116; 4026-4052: 2.55 angstrom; 87.9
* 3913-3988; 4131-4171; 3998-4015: 1.30 angstrom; 86.5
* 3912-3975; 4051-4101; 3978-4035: 4.24 angstrom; 88.8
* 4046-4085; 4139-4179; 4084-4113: -3.25 angstrom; 82.1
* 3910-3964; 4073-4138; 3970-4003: 1.45 angstrom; 89.1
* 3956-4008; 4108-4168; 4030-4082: 1.23 angstrom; 84.5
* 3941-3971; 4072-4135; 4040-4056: 1.80 angstrom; 89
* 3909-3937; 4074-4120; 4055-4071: 0.88 angstrom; 89.6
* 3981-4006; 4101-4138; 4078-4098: -1.22 angstrom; 85.2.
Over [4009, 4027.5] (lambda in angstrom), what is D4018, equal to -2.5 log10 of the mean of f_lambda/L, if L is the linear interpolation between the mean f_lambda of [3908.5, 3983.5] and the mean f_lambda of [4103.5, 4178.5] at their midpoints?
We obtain 0.066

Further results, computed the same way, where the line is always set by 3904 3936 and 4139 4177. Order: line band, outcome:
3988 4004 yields 0.03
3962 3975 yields -0.07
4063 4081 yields -0.05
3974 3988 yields 0.02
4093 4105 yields -0.15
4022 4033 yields 0.05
